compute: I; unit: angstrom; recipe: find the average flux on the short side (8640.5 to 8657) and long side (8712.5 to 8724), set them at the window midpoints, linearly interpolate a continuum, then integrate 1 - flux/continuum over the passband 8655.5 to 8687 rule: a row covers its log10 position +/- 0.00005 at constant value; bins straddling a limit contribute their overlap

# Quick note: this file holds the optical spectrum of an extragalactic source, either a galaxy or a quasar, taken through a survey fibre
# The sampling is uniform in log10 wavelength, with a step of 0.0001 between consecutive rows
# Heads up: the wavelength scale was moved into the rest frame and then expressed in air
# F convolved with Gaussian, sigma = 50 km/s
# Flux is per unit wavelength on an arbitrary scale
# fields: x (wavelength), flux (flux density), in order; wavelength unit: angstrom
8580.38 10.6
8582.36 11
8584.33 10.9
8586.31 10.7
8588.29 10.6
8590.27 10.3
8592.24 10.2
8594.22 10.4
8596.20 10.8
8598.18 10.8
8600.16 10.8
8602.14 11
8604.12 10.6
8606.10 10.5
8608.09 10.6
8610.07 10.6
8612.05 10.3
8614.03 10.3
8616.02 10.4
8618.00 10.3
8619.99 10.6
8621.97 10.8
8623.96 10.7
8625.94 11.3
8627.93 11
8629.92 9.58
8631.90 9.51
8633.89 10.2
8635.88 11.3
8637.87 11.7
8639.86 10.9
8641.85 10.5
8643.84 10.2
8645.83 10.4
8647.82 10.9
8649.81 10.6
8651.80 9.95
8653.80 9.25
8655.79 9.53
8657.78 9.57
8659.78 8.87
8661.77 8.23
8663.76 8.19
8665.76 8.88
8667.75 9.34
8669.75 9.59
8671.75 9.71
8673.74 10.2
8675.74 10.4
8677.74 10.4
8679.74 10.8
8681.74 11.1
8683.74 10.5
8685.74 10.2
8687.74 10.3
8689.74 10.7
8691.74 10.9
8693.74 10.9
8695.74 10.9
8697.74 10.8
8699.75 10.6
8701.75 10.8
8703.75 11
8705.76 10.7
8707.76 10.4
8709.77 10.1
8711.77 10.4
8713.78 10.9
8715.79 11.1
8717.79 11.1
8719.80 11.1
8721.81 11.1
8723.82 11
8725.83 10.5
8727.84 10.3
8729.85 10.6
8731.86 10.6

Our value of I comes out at 2.2 angstrom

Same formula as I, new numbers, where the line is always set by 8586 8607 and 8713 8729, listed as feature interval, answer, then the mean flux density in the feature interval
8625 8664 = 2.2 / 10.1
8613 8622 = 0.2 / 10.4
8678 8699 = 0.2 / 10.7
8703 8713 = 0.3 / 10.5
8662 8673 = 1.7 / 9.11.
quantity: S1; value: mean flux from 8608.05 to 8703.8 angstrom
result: 10.3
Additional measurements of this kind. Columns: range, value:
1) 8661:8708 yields 10.2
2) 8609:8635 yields 10.4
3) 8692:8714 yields 10.7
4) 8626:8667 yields 9.99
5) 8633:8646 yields 10.8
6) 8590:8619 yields 10.5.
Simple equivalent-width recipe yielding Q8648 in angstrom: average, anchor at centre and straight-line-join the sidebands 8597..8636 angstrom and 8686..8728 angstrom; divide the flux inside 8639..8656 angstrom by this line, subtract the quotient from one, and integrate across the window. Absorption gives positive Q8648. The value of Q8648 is 0.5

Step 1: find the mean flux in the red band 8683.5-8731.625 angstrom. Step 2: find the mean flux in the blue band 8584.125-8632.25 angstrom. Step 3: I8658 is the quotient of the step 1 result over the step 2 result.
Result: 1.0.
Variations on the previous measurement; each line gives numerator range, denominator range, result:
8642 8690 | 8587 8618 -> 0.94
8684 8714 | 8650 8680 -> 1.12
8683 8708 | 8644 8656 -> 1.05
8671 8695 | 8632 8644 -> 0.98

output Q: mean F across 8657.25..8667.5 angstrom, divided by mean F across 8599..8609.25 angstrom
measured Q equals 0.8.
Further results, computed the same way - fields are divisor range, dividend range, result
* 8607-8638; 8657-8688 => 0.93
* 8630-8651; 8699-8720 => 1.02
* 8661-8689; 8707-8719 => 1.08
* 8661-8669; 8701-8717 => 1.23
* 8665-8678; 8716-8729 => 1.11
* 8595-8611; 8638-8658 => 0.96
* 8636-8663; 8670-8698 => 1.05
